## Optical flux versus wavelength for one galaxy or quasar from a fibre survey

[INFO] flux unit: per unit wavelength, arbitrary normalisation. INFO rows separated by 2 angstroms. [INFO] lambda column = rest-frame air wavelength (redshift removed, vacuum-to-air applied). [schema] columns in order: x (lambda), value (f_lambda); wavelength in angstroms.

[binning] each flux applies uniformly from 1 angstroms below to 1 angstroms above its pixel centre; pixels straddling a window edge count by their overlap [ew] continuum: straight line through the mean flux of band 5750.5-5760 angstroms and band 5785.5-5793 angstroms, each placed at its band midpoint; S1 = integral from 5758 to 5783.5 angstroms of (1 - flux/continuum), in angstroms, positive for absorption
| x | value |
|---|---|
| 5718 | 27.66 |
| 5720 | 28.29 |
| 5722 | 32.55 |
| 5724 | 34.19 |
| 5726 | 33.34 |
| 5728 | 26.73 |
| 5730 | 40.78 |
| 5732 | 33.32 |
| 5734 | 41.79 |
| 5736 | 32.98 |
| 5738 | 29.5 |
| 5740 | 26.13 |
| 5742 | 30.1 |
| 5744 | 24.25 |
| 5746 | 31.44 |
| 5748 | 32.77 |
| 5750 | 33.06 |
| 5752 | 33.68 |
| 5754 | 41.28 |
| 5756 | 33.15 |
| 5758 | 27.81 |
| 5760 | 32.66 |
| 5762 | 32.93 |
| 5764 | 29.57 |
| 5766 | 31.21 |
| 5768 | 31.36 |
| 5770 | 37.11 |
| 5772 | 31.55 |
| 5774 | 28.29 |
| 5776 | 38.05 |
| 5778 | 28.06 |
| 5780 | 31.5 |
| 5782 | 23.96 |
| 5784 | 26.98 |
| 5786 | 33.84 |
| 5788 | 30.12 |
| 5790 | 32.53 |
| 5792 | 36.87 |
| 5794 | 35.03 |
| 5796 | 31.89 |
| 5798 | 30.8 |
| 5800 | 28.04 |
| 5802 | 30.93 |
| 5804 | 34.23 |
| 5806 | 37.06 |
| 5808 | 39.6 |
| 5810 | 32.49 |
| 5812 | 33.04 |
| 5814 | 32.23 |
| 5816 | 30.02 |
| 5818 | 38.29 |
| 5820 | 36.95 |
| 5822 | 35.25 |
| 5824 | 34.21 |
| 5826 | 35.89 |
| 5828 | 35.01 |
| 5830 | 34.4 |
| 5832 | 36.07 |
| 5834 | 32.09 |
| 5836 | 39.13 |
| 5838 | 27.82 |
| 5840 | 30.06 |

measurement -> 1.9 angstroms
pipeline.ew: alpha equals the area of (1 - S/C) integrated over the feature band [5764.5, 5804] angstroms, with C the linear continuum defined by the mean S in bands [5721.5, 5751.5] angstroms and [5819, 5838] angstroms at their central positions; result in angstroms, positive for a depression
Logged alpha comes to 2.5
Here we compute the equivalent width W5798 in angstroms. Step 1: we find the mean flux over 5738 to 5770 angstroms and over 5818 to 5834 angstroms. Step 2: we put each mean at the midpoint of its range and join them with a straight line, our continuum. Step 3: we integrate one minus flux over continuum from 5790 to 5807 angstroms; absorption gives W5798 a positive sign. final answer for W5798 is 0.4 angstroms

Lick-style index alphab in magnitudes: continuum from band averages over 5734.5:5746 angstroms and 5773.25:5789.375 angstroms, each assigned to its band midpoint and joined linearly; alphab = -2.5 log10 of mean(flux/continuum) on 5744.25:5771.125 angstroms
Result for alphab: -0.10 mag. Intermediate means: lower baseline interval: 29.4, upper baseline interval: 30.2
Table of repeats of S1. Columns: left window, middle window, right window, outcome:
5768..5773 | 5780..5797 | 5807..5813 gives 1.5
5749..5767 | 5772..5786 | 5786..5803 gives 1.1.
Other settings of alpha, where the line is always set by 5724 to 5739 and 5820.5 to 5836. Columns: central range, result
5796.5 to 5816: 1.05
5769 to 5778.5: 0.45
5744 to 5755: 0.24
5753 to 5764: 0.37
